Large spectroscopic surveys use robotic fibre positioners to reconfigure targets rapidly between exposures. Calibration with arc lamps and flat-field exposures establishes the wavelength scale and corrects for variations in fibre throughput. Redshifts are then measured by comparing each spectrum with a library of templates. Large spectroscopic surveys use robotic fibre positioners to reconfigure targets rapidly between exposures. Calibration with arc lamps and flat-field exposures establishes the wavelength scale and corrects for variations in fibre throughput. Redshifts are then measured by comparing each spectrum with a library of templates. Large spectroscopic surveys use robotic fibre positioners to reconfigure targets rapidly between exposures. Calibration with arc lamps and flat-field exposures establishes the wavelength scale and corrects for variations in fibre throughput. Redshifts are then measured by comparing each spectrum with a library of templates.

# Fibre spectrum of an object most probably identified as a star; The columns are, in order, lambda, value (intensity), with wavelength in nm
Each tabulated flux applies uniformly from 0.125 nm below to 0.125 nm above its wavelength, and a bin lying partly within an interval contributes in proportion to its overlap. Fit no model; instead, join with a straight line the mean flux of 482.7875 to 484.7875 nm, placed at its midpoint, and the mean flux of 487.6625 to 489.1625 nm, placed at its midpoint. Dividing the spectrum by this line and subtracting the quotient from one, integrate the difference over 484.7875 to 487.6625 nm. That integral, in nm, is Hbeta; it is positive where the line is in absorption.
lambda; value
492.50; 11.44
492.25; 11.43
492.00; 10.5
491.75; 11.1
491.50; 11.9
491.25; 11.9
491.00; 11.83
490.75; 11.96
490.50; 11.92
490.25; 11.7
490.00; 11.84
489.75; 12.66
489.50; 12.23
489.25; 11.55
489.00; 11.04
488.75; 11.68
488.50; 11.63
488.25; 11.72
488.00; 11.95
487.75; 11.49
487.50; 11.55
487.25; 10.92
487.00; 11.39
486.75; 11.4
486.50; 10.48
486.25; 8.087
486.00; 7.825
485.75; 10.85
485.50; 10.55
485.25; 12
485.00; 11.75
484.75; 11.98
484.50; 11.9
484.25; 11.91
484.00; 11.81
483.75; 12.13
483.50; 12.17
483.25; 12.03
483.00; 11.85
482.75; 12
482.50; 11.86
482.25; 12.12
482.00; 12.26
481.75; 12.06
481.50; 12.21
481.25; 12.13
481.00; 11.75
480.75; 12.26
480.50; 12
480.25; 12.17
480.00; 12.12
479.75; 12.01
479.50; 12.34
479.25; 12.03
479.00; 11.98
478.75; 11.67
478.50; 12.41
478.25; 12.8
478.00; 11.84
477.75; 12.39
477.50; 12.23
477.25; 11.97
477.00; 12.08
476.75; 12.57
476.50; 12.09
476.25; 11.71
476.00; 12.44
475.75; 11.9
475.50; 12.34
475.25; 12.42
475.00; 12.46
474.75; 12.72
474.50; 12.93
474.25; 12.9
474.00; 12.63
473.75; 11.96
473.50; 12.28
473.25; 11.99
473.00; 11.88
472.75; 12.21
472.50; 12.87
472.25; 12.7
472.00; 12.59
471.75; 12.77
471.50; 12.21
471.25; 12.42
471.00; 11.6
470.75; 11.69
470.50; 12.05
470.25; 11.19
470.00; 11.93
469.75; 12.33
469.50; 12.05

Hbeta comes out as 0.27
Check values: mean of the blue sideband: 12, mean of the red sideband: 11.6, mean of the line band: 10.7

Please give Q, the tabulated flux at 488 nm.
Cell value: 11.95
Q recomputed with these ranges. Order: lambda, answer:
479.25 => 12.03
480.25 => 12.17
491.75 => 11.1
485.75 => 10.85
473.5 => 12.28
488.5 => 11.63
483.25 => 12.03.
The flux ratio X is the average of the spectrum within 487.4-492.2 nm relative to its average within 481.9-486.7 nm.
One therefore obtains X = 1.0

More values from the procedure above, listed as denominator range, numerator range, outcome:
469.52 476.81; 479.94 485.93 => 0.97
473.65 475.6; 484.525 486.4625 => 0.84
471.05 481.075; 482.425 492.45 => 0.93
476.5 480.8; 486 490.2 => 0.92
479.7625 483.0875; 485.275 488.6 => 0.89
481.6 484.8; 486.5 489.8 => 0.96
